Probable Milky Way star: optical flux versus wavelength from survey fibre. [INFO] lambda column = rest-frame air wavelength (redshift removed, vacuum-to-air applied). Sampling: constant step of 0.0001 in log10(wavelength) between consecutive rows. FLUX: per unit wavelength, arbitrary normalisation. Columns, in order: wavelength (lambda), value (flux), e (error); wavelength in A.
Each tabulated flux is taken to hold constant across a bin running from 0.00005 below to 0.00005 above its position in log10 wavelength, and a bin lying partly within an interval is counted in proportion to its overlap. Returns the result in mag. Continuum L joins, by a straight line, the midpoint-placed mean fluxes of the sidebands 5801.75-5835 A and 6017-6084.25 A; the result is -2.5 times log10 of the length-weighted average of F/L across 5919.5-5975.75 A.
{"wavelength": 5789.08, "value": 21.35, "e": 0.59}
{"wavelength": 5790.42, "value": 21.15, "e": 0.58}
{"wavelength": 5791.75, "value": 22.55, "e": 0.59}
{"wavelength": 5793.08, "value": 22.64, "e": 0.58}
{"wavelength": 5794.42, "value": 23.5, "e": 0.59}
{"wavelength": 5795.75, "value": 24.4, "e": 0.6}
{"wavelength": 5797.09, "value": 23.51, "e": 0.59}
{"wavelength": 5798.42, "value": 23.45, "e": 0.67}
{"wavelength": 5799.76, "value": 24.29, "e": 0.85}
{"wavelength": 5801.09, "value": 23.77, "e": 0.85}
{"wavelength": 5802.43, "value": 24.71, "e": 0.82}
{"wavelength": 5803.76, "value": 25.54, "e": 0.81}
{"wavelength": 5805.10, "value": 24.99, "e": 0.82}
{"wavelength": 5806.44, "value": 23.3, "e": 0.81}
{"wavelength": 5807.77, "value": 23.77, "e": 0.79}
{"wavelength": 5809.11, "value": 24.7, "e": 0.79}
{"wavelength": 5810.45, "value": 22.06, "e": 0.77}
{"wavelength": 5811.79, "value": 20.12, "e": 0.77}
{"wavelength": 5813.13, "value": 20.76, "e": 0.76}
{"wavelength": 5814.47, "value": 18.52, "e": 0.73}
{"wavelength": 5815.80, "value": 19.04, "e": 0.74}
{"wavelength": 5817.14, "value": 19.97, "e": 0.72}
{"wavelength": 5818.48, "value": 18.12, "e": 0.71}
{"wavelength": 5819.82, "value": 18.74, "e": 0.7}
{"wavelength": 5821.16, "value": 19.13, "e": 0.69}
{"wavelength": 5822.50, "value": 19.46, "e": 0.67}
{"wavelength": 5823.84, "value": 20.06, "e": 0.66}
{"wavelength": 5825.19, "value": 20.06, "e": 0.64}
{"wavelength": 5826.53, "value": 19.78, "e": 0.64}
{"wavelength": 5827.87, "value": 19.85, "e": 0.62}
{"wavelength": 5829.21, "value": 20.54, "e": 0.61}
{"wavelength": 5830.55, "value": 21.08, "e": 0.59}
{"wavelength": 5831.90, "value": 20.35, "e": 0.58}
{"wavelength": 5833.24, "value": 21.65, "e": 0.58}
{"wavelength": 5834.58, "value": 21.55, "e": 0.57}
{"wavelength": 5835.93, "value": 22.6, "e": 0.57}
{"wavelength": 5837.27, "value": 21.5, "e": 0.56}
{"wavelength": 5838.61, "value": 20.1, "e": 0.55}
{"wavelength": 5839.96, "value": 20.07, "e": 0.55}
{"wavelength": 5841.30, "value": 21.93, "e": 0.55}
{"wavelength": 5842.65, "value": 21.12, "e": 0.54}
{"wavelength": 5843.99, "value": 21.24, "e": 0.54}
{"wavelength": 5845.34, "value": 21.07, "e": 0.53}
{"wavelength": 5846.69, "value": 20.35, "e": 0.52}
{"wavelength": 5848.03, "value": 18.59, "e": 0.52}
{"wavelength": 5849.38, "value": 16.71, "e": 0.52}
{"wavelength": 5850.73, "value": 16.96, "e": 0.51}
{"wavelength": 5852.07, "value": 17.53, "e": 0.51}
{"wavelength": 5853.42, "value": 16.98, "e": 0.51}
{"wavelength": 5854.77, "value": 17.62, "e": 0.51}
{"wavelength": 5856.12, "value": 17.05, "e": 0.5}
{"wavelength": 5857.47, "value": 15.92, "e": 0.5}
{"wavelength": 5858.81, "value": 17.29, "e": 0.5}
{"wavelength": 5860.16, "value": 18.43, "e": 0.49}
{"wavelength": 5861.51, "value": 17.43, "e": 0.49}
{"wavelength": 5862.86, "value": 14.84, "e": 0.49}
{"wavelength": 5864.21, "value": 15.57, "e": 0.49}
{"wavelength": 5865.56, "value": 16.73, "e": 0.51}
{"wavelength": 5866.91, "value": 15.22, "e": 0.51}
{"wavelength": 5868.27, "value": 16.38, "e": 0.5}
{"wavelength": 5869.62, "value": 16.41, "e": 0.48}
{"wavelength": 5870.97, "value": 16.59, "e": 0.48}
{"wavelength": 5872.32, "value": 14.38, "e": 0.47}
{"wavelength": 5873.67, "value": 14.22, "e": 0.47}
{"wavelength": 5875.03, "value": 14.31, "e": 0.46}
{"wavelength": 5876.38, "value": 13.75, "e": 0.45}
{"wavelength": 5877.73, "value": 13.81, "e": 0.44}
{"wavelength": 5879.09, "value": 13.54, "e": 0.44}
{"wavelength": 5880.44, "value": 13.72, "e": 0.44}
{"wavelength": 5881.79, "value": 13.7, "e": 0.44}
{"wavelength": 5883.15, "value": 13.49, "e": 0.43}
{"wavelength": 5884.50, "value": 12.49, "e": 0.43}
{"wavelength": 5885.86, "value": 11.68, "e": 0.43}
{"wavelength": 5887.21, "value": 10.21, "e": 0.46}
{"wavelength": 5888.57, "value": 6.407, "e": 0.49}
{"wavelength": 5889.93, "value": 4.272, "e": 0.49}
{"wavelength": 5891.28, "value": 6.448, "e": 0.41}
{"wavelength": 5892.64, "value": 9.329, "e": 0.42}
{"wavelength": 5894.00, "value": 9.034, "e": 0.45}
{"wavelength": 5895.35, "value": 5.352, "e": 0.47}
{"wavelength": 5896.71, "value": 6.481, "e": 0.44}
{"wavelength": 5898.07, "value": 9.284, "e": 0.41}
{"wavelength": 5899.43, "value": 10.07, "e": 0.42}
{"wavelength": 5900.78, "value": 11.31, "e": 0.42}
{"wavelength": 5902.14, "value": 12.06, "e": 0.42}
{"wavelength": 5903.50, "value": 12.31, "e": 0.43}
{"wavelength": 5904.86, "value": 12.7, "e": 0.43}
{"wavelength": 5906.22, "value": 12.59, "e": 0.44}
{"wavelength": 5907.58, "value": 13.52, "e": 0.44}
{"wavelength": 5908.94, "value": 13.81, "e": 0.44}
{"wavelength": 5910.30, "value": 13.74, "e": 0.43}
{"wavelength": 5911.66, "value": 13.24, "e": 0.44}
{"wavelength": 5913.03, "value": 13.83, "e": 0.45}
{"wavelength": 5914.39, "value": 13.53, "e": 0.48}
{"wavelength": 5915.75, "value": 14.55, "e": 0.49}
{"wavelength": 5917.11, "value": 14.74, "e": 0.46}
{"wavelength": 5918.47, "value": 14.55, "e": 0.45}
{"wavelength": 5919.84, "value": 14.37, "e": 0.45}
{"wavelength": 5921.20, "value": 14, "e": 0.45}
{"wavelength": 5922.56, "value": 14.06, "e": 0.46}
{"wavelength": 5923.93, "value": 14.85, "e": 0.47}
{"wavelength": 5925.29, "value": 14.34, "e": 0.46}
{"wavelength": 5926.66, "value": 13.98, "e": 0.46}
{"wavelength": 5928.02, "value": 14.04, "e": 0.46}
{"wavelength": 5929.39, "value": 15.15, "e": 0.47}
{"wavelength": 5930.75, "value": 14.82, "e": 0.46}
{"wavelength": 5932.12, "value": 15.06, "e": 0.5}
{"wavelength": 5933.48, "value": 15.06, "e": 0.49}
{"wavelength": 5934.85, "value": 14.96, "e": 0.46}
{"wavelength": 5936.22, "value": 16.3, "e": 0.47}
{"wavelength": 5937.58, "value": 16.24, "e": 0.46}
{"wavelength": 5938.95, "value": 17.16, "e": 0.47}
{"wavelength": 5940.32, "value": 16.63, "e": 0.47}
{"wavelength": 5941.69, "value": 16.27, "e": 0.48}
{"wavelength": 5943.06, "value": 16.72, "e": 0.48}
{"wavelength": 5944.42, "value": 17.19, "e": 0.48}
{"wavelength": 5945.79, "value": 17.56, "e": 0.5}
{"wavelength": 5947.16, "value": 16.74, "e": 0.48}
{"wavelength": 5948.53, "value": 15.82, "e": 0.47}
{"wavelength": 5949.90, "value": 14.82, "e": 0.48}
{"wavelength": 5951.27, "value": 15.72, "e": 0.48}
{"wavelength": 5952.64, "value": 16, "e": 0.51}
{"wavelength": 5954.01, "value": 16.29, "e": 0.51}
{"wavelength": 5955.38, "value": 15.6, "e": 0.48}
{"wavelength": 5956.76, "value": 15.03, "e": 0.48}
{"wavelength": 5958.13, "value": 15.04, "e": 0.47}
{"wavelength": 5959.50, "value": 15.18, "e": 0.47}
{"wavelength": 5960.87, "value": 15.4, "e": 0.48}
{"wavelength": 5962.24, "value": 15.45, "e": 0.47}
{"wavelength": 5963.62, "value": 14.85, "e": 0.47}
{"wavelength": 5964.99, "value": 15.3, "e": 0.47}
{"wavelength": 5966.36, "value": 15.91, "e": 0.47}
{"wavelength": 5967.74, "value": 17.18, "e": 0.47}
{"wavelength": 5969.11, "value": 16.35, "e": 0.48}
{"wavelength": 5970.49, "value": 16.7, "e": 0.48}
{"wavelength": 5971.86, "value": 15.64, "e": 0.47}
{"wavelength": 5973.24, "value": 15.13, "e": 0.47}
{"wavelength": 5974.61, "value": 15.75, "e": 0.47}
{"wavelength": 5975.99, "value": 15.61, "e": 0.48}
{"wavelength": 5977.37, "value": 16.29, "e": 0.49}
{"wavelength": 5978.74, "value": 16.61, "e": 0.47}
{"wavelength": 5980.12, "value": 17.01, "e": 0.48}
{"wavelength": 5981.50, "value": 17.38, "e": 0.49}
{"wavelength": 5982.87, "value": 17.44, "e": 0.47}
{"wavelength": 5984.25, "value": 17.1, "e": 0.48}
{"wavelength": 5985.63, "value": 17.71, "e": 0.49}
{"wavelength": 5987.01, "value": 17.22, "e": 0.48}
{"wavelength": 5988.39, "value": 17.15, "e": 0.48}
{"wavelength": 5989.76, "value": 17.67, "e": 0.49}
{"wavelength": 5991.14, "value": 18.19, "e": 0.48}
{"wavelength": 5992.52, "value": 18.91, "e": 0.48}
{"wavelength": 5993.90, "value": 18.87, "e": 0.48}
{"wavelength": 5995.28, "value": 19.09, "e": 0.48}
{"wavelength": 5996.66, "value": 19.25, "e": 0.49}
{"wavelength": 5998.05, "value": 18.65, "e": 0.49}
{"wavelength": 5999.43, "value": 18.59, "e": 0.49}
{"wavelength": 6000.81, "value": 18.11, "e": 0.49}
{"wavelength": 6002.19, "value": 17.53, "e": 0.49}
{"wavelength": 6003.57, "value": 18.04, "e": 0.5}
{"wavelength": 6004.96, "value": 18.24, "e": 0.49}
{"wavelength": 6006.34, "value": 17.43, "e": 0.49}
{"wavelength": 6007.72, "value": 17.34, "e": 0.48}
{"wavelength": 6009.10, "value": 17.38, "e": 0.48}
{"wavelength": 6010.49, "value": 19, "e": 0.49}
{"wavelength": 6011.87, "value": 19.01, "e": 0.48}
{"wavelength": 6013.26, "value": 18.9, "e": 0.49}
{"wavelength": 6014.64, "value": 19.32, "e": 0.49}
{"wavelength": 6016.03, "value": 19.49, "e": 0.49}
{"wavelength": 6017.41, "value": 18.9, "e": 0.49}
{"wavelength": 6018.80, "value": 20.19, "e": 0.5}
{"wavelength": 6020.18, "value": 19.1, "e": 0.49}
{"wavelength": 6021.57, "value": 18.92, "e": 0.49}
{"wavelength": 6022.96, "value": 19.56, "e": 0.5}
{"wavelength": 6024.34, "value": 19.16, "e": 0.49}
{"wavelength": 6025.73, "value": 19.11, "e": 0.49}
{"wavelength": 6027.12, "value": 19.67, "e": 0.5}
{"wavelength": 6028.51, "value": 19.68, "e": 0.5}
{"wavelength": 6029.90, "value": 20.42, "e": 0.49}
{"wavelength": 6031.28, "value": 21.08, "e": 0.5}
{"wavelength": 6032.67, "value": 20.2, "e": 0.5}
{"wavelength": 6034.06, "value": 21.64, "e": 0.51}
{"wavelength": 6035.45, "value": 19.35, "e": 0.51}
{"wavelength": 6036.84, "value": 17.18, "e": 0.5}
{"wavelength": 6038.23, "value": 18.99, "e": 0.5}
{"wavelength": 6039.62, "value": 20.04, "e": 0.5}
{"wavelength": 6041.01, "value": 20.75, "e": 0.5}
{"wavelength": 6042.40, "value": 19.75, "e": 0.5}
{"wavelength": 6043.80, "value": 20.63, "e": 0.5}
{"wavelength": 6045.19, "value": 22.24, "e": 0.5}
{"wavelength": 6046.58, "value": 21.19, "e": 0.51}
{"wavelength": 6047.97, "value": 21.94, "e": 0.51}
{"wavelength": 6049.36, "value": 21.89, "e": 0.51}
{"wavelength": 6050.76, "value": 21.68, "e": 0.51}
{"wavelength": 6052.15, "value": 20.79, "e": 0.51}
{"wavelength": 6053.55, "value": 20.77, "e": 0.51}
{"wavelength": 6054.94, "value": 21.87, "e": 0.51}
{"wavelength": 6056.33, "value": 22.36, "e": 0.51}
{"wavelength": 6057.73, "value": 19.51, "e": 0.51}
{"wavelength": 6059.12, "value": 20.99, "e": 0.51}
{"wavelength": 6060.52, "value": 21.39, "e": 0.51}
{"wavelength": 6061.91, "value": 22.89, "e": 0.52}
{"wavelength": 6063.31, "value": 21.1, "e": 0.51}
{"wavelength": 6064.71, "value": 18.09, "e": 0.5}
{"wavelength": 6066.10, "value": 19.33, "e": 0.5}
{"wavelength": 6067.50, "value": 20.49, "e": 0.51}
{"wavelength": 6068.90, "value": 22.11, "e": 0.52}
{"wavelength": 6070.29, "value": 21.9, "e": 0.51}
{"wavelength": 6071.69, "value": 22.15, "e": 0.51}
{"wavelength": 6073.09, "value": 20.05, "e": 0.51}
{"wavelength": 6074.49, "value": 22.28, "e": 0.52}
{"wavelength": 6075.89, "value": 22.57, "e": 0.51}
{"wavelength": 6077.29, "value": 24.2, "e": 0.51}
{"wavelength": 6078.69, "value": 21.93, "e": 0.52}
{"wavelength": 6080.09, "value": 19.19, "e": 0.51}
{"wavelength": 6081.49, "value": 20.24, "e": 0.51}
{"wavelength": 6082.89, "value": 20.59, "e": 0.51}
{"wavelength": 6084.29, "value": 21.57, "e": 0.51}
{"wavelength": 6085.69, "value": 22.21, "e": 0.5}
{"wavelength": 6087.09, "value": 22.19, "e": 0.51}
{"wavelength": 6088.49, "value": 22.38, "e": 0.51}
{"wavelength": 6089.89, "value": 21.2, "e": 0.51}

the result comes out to 0.32 mag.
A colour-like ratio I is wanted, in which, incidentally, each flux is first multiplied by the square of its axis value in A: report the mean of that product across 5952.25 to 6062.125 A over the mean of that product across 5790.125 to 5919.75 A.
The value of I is 1.15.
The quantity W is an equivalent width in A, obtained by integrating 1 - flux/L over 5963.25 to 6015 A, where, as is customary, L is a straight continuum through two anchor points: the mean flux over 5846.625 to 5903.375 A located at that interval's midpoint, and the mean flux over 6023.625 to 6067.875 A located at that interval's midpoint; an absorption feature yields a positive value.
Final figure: 2.2 A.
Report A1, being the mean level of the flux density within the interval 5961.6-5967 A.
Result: 15.4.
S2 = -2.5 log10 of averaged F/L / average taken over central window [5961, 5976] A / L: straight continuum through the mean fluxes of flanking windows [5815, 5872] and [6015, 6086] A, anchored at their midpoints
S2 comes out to 0.25 mag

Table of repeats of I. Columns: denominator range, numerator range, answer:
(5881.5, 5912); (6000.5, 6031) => 1.87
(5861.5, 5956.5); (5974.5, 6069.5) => 1.46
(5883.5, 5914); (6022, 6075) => 2.06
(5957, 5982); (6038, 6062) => 1.36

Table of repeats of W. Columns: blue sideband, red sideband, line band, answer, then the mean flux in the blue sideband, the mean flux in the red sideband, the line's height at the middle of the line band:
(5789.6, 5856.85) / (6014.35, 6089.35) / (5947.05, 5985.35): 8.86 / 21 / 20.7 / 20.8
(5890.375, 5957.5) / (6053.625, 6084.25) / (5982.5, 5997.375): -0.78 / 13.8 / 21.2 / 17.2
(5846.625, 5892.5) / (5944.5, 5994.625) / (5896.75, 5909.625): 2.96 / 14.5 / 16.4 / 15.2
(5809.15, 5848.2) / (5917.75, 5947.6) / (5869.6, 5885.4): 3.51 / 20.4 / 15.4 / 18.1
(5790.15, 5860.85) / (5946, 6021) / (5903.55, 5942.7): 8.37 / 20.8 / 17.2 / 18.5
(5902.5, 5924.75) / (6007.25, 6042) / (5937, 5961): -0.87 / 13.8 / 19.4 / 15.6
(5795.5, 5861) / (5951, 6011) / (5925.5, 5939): 2.19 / 20.6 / 16.9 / 18.1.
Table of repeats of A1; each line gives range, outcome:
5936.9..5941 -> 16.7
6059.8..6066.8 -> 20.6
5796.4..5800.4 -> 23.7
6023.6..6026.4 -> 19.2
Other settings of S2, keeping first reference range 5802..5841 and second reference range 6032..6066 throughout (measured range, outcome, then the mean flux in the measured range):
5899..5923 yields 0.49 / 13.3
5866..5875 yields 0.33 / 15.5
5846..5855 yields 0.18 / 17.8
